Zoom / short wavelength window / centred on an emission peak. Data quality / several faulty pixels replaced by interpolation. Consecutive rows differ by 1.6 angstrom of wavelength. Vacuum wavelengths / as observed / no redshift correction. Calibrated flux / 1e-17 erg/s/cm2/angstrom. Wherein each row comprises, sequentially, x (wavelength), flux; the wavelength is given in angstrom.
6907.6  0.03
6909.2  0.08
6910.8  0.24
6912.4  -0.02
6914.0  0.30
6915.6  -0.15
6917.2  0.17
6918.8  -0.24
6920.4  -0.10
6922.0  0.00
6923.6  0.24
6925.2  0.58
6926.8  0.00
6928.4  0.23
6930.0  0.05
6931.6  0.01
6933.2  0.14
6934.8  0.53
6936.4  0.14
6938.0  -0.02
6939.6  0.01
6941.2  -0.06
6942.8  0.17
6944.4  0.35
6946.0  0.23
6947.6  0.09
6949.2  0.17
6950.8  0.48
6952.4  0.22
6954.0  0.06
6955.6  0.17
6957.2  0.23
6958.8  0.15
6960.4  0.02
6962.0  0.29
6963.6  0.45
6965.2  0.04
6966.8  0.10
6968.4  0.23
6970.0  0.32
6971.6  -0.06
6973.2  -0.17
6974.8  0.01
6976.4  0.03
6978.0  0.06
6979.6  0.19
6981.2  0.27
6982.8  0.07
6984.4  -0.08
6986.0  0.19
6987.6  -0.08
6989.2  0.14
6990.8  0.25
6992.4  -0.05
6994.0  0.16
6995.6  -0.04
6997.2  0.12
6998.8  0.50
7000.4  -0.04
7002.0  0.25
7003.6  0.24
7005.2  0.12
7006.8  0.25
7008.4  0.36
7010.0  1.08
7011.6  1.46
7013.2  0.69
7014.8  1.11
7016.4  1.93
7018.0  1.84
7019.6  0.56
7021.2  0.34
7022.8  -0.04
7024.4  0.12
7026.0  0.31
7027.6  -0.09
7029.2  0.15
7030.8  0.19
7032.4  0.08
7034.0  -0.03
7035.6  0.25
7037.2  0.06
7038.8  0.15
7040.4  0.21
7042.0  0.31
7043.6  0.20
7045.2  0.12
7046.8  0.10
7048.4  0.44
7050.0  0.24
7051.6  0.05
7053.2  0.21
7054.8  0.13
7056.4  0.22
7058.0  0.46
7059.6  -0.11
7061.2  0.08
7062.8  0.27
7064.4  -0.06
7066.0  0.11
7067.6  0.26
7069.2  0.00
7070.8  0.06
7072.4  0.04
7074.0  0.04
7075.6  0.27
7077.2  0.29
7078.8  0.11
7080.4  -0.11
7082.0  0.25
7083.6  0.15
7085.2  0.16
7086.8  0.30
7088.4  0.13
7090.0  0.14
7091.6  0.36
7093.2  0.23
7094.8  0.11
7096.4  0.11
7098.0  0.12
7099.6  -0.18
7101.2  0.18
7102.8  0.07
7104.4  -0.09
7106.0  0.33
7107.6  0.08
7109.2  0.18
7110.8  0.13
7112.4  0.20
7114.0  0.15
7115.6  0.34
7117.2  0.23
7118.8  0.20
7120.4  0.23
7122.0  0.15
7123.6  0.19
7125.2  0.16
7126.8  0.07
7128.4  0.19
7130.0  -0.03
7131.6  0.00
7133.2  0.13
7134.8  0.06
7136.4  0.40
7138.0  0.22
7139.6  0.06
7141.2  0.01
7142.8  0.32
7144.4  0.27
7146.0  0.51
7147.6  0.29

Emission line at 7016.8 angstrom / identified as [O II]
